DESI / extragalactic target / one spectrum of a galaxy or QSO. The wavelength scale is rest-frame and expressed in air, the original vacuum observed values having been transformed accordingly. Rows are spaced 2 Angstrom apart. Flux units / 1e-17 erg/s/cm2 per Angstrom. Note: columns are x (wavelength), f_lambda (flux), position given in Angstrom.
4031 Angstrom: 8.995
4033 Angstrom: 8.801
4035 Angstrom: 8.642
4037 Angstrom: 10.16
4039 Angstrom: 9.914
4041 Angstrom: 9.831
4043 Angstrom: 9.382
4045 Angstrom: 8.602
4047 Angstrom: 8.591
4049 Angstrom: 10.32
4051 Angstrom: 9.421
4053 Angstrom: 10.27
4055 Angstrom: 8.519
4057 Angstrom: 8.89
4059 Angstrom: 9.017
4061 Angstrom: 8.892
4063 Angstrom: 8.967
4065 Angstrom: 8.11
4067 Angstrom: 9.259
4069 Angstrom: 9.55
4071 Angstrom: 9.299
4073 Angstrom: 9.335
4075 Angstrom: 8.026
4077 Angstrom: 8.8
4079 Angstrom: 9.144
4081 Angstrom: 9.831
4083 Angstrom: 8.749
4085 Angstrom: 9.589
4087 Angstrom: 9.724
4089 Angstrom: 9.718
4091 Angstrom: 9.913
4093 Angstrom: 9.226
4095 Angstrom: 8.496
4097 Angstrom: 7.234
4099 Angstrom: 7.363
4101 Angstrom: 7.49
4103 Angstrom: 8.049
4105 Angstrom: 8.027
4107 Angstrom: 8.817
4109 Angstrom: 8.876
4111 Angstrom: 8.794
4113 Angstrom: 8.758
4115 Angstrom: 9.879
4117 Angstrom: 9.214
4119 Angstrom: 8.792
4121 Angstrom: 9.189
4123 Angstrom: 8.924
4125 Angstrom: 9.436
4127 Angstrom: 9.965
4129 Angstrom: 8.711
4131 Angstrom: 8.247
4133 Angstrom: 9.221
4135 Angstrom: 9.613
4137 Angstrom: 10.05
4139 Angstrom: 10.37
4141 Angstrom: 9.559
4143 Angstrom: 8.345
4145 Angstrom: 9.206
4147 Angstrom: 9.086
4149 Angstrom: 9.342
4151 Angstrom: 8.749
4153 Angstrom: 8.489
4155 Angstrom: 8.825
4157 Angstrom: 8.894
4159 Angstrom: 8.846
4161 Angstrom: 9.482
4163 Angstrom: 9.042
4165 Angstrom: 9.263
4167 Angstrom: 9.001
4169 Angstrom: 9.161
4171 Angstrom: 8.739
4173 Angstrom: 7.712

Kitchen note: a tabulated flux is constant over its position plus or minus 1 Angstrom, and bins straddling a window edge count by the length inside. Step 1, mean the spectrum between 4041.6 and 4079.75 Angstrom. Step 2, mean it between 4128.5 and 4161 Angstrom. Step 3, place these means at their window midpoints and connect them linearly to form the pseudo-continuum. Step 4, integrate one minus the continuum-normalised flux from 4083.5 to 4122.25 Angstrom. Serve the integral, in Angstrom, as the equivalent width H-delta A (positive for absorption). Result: 1.3 Angstrom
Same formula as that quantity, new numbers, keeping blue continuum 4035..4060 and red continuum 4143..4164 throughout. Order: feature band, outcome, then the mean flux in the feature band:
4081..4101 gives 0.7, 8.87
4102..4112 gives 0.7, 8.51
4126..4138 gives -0.3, 9.3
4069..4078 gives 0.3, 8.94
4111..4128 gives -0.3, 9.24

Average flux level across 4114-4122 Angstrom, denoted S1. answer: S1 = 9.27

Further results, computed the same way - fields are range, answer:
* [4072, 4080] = 8.83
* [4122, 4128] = 9.44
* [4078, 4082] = 9.49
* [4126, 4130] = 9.34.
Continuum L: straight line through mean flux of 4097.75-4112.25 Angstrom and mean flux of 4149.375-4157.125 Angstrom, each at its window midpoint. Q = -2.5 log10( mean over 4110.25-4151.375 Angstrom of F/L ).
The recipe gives -0.09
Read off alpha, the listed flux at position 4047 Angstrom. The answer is 8.591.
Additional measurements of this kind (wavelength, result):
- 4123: 8.924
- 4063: 8.967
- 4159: 8.846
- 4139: 10.37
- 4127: 9.965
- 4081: 9.831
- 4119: 8.792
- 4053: 10.27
